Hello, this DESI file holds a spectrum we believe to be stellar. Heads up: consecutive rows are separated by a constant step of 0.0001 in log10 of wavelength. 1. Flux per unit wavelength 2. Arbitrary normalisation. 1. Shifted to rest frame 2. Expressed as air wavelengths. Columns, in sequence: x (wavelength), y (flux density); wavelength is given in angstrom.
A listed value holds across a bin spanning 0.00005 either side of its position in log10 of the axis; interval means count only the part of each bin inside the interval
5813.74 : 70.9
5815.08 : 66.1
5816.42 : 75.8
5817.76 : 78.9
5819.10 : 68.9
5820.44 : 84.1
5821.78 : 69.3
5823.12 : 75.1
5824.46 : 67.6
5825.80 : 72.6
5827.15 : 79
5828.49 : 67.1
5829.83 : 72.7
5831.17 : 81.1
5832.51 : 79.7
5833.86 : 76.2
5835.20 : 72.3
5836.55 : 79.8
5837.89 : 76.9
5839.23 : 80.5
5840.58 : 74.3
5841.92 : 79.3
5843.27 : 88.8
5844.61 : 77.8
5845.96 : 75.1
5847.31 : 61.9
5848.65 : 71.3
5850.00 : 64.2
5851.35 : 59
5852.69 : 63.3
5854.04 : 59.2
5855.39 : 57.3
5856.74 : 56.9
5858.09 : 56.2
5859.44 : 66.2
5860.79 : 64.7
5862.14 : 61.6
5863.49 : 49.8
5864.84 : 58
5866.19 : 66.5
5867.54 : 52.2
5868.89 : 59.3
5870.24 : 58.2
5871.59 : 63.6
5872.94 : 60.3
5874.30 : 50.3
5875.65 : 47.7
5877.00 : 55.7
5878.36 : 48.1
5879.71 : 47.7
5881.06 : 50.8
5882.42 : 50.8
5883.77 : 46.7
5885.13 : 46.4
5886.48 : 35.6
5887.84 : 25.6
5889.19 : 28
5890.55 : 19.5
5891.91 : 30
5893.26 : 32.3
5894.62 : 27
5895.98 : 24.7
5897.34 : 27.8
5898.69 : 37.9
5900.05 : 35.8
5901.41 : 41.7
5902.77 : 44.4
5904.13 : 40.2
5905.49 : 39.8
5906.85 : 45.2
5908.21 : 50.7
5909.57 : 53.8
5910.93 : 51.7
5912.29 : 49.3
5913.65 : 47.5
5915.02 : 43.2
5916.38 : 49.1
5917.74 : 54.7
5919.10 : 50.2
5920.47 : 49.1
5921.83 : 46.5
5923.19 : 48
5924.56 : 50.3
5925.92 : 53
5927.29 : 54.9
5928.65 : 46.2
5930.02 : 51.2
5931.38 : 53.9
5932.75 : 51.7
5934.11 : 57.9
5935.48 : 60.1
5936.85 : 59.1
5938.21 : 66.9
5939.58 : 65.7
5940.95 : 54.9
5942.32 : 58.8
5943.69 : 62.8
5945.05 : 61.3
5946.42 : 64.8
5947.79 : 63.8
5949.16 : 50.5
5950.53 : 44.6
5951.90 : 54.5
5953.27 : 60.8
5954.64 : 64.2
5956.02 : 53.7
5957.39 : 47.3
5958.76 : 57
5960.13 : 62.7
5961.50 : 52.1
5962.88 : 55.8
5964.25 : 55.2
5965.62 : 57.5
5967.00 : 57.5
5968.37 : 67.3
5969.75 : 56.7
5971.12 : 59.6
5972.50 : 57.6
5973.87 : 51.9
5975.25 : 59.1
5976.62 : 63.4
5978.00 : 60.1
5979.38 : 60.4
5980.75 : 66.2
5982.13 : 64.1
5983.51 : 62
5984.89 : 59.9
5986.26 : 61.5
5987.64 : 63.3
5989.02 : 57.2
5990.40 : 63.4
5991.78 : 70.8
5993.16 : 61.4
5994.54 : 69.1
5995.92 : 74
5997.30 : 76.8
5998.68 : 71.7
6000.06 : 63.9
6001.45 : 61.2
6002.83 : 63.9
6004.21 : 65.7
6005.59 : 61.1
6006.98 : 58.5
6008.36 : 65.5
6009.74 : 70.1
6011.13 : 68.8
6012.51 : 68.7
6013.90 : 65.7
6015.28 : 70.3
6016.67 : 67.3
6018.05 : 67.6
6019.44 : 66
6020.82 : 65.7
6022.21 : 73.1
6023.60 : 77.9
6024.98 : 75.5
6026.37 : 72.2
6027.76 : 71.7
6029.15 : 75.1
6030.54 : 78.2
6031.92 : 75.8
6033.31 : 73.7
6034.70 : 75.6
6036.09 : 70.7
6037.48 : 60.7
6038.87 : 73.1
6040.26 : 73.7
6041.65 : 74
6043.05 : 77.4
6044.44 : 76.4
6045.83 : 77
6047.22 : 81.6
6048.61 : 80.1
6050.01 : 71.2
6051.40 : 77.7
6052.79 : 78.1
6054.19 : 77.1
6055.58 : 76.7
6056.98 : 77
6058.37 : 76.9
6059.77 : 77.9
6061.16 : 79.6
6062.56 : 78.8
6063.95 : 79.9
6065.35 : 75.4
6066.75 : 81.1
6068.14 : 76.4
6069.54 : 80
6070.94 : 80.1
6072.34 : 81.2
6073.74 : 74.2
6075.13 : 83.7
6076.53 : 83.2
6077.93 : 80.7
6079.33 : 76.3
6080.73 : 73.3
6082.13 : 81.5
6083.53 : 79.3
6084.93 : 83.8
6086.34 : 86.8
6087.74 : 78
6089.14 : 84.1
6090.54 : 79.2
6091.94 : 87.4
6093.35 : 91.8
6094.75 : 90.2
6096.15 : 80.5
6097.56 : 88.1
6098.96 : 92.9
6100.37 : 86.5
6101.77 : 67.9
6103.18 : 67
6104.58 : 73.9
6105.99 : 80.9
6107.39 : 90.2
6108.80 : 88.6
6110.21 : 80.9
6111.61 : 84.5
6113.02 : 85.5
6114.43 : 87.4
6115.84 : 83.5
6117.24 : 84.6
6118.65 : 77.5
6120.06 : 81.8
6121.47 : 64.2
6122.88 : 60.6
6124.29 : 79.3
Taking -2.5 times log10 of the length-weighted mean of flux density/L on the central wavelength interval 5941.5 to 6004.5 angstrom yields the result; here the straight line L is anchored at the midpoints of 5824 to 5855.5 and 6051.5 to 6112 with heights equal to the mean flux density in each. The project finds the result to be 0.26 mag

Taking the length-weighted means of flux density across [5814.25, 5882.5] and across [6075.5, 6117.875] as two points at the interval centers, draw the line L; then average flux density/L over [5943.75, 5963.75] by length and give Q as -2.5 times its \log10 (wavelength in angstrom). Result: 0.28 mag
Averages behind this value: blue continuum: 66.4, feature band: 56.8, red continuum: 82.6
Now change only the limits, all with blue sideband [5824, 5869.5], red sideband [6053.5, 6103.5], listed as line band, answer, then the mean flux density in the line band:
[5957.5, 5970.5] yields 0.282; 57.5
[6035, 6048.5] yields 0.063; 74.2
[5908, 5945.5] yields 0.329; 53.7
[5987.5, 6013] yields 0.158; 66.1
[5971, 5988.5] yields 0.235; 60.7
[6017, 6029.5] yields 0.091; 71.4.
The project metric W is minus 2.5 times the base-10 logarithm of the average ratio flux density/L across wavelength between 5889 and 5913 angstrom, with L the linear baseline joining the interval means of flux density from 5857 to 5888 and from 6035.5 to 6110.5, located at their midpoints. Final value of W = 0.45 mag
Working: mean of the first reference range 53.6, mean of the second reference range 79.3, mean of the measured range 38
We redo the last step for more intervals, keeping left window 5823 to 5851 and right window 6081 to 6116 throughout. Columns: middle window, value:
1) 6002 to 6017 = 0.21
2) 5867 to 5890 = 0.49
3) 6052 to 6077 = 0.04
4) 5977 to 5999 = 0.22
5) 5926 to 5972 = 0.34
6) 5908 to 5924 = 0.48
